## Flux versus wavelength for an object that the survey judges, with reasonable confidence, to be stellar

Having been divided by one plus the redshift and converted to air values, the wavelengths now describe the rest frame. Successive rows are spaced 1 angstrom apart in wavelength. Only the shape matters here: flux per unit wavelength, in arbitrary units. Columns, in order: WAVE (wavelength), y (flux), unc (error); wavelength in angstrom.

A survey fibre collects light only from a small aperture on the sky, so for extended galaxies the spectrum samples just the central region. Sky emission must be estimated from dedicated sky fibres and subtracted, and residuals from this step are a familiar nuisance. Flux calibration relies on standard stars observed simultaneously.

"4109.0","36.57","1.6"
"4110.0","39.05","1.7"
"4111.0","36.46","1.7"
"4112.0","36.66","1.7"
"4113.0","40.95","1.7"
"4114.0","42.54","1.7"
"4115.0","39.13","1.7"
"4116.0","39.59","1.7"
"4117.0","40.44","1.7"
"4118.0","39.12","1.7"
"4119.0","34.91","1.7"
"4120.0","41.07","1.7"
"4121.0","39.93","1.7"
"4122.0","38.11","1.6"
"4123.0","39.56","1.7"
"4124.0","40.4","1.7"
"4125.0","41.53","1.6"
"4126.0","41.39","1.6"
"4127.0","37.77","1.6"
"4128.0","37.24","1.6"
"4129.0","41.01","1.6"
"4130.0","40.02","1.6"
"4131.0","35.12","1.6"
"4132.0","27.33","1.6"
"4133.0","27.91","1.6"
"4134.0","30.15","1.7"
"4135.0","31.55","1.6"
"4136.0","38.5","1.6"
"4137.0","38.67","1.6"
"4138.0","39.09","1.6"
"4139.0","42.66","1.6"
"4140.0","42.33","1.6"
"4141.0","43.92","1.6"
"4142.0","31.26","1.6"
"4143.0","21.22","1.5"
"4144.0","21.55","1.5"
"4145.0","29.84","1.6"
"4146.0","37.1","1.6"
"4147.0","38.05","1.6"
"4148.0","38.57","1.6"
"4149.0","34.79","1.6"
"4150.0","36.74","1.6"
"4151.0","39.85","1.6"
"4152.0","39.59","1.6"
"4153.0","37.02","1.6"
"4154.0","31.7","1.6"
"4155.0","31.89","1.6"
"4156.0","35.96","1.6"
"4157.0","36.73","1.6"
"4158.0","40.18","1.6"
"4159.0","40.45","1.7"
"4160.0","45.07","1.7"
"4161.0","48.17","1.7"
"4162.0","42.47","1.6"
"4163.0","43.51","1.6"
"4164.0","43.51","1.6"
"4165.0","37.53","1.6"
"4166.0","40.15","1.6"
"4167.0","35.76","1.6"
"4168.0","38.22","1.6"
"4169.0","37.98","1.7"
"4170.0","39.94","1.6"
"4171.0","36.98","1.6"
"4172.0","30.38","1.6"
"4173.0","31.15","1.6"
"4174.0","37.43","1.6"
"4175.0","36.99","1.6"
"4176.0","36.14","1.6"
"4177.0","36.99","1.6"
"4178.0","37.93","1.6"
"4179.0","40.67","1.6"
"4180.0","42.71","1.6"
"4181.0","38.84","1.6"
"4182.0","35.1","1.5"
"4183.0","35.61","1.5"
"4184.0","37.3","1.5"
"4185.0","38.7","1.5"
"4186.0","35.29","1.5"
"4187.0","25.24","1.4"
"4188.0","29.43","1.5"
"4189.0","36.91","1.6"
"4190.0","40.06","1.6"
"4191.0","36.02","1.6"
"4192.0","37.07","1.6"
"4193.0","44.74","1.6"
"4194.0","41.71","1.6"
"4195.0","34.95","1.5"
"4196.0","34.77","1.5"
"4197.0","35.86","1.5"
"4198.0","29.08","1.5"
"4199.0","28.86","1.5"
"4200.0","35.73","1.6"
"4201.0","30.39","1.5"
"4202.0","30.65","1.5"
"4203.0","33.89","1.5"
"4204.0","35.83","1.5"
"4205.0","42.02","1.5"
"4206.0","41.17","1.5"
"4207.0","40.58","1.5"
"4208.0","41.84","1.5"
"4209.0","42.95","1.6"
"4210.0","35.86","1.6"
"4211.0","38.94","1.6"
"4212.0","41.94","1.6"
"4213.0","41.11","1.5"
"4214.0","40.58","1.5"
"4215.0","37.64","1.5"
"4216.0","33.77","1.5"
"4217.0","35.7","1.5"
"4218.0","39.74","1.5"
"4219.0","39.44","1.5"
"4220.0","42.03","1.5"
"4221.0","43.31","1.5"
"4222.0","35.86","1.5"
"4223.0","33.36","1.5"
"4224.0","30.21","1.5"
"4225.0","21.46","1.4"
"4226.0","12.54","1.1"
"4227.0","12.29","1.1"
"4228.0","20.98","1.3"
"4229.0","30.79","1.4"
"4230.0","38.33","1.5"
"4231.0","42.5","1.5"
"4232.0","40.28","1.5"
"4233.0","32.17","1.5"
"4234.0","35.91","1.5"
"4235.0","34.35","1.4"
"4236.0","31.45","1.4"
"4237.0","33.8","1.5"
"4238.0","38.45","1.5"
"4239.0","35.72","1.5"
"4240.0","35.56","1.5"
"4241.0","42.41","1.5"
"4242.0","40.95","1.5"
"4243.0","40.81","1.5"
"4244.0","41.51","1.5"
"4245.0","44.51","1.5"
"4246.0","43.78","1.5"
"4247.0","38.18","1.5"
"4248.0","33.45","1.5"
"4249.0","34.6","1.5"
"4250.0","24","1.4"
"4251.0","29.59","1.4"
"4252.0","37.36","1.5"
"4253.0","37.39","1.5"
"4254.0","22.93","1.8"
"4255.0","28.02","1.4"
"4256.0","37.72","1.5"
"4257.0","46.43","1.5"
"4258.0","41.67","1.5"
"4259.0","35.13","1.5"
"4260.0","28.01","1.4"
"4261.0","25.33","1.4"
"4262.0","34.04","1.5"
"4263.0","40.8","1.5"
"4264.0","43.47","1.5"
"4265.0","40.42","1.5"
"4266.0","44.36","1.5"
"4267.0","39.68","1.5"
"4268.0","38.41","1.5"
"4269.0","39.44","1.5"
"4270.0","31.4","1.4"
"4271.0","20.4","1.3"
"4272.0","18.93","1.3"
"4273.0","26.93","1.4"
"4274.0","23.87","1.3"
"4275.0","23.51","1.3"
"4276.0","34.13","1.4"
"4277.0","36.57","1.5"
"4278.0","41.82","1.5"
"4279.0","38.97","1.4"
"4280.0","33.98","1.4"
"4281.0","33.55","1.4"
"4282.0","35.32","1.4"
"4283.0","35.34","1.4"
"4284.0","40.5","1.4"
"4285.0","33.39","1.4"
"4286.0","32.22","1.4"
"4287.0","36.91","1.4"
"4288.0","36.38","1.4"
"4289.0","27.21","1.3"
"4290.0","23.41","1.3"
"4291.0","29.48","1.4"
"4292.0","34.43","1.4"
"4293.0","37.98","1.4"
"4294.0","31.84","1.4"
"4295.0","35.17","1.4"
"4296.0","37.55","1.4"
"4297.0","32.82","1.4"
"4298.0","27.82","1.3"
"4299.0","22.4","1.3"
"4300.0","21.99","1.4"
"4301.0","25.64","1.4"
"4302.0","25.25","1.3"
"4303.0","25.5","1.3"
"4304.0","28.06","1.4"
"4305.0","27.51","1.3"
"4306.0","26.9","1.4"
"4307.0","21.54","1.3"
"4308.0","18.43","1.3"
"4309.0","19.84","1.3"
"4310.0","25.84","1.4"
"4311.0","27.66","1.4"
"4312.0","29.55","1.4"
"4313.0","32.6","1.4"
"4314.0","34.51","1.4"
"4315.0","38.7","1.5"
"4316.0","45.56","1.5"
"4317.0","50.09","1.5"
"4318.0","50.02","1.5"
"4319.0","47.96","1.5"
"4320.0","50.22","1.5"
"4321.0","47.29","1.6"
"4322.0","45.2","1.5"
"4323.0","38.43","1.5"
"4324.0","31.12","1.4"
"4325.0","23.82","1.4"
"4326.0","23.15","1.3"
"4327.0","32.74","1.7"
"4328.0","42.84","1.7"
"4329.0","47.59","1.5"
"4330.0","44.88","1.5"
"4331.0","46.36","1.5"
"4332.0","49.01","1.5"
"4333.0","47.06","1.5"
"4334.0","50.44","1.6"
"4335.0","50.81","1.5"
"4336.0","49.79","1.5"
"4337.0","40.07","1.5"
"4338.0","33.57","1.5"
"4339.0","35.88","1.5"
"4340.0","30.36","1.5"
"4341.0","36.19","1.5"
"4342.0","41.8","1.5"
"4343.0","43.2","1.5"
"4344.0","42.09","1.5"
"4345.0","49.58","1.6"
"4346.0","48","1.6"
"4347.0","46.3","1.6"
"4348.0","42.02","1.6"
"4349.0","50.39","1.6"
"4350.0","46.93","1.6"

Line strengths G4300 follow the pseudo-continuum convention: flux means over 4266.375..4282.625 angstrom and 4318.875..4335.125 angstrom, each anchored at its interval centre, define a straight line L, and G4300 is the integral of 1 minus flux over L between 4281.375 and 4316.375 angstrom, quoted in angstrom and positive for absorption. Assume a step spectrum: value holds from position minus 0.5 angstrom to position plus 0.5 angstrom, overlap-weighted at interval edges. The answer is 5.98 angstrom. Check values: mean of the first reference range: 32.4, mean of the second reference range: 42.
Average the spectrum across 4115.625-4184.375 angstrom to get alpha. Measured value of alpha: 37.4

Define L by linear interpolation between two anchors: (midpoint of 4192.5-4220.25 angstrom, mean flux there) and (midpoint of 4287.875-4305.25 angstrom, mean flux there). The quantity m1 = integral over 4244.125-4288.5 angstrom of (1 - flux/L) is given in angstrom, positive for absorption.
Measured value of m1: -3.6 angstrom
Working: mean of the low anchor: 37.5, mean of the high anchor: 29.3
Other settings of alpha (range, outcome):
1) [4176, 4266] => 35.9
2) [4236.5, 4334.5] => 34.9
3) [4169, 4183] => 37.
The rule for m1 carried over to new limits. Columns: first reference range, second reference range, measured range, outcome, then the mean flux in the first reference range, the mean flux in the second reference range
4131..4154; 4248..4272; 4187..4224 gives -2.6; 34.8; 34.4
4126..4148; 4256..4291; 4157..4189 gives -2.8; 35.1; 34.2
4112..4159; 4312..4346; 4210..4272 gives 6.6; 36.9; 41.5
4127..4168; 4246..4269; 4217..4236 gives 1.8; 36.9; 35.8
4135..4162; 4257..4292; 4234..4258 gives -1.2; 37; 33.9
